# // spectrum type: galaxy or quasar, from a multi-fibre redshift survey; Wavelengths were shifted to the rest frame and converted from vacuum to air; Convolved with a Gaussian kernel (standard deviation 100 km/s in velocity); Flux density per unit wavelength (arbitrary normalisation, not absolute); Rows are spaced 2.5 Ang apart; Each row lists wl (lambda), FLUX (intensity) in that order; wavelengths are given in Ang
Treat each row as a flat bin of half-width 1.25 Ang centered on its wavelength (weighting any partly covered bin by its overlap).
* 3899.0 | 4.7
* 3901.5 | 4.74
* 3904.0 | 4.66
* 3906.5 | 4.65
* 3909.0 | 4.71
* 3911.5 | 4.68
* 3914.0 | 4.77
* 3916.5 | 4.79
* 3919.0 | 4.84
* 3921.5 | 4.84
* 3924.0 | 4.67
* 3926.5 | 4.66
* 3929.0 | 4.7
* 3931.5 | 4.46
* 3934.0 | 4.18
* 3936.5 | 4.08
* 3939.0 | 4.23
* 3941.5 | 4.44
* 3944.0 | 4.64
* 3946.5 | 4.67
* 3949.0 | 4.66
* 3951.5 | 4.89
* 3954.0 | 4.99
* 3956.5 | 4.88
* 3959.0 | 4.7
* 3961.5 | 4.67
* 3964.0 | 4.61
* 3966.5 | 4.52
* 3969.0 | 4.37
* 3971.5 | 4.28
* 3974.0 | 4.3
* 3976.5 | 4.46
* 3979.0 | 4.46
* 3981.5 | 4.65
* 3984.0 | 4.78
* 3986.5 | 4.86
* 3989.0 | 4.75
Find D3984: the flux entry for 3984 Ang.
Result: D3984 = 4.78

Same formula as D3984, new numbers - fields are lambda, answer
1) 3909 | 4.71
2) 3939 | 4.23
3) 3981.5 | 4.65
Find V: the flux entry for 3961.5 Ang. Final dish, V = 4.67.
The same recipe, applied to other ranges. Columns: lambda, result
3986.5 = 4.86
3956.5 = 4.88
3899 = 4.7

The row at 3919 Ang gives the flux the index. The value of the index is 4.84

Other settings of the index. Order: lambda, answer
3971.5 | 4.28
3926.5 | 4.66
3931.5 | 4.46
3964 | 4.61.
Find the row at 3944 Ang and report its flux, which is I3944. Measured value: 4.64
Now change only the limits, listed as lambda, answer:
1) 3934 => 4.18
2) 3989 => 4.75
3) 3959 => 4.7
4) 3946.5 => 4.67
